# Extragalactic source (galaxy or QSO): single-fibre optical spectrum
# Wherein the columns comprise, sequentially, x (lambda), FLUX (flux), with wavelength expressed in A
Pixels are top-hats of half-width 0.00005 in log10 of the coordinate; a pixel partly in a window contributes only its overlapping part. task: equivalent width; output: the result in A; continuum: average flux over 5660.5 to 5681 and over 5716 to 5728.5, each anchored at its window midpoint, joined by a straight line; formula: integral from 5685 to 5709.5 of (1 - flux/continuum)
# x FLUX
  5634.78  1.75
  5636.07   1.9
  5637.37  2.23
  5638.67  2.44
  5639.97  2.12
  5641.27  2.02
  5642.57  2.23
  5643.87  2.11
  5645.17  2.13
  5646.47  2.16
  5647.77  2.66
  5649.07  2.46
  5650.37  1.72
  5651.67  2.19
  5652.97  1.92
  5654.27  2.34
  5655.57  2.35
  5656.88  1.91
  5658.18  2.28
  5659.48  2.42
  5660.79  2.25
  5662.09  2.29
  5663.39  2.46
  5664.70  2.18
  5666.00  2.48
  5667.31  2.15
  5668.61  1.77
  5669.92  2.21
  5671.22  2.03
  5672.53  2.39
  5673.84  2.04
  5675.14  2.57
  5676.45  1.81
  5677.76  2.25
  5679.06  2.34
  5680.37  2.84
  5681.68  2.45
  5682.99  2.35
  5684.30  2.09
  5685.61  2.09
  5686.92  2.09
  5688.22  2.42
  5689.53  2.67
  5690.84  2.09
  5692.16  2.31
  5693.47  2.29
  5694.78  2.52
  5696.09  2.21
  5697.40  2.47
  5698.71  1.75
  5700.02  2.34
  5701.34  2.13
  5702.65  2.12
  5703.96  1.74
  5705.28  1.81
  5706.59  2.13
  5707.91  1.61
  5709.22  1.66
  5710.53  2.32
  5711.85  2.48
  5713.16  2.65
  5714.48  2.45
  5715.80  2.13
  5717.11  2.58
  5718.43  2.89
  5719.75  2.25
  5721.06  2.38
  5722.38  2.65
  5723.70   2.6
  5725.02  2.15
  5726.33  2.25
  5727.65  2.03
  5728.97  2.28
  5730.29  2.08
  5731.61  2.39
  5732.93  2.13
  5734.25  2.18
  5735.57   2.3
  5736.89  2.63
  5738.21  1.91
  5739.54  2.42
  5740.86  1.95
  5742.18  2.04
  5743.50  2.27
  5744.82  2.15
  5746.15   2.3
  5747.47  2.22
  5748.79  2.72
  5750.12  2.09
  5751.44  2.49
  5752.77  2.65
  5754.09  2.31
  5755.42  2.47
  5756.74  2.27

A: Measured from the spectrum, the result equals 2.1 A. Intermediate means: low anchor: 2.25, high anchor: 2.41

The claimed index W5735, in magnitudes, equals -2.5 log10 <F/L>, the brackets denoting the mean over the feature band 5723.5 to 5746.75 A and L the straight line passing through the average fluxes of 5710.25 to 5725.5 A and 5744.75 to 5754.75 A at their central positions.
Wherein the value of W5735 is 0.094 mag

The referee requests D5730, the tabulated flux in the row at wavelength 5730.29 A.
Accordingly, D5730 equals 2.08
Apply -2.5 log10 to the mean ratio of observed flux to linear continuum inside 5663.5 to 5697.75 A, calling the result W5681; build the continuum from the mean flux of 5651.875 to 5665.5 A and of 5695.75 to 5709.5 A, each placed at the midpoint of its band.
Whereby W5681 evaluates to -0.08 mag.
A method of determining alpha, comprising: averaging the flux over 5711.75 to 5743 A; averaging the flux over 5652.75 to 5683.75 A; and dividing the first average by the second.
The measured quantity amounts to 1.0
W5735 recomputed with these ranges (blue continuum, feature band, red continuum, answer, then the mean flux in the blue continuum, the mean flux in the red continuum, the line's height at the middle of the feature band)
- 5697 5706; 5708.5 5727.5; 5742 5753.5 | -0.111 mag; 2.04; 2.34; 2.15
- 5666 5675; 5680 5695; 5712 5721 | -0.029 mag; 2.15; 2.48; 2.28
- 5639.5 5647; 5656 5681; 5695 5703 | -0.044 mag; 2.13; 2.19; 2.16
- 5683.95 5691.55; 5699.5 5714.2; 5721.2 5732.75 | 0.088 mag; 2.25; 2.3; 2.27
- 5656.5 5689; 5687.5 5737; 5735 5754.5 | 0.007 mag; 2.25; 2.3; 2.28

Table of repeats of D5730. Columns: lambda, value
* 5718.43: 2.89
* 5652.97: 1.92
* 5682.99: 2.35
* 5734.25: 2.18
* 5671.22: 2.03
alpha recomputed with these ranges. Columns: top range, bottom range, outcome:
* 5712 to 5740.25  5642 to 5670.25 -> 1.06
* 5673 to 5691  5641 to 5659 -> 1.05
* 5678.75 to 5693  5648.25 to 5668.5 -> 1.05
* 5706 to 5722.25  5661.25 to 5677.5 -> 1.05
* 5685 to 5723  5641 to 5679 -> 1.02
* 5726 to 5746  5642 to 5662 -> 1.00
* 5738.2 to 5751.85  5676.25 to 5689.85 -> 0.97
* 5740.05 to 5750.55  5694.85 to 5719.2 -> 1.01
